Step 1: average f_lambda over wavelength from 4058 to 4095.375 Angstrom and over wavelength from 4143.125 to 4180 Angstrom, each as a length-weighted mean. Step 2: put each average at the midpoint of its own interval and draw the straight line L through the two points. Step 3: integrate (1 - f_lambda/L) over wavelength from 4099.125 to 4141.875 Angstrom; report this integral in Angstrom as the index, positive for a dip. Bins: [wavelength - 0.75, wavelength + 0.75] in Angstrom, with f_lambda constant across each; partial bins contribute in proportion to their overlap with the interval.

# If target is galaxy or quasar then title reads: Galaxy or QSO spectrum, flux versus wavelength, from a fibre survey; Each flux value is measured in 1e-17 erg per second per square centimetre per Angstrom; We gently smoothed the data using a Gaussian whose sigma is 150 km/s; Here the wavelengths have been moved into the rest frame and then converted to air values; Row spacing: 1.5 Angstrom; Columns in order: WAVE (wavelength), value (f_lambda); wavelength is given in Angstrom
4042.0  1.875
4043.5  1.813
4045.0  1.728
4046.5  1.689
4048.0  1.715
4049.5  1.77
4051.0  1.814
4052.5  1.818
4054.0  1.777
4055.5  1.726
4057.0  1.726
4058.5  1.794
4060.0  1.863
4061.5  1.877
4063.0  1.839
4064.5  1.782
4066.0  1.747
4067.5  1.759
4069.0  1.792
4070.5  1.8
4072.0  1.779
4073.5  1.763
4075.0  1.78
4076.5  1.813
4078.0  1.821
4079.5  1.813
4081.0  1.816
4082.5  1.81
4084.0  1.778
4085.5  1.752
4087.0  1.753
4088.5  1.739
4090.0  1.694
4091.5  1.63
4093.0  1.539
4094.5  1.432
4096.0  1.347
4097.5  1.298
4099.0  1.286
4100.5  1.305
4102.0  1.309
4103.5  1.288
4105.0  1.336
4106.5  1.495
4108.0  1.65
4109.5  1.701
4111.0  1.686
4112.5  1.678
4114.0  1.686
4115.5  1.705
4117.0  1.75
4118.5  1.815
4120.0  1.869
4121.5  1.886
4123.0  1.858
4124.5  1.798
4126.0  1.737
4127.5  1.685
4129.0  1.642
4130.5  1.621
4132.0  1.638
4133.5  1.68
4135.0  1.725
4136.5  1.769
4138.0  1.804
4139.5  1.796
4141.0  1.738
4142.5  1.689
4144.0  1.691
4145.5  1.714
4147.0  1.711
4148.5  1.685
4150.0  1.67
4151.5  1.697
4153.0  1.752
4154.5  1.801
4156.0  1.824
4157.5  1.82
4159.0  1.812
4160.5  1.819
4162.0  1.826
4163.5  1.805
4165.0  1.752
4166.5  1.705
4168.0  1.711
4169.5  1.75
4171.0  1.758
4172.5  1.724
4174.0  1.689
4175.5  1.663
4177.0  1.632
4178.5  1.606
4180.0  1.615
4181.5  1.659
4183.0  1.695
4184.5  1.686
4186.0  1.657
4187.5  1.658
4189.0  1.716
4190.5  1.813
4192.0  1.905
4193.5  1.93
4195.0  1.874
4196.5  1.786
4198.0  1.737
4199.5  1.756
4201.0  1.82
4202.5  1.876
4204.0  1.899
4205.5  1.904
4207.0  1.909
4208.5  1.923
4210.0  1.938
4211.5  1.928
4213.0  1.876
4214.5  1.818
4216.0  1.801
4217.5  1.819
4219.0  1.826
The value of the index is 2.0 Angstrom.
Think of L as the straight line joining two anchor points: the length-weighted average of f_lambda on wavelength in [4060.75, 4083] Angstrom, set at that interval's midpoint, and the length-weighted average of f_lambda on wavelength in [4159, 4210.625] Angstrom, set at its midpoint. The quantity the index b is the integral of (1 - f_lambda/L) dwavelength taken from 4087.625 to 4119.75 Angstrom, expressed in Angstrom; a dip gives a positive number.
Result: 4.4 Angstrom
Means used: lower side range 1.8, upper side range 1.77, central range 1.55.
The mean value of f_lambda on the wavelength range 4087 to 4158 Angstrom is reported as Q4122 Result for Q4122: 1.65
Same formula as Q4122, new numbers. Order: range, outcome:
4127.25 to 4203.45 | 1.74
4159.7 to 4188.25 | 1.71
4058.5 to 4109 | 1.65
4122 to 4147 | 1.73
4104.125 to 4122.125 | 1.68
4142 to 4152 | 1.69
